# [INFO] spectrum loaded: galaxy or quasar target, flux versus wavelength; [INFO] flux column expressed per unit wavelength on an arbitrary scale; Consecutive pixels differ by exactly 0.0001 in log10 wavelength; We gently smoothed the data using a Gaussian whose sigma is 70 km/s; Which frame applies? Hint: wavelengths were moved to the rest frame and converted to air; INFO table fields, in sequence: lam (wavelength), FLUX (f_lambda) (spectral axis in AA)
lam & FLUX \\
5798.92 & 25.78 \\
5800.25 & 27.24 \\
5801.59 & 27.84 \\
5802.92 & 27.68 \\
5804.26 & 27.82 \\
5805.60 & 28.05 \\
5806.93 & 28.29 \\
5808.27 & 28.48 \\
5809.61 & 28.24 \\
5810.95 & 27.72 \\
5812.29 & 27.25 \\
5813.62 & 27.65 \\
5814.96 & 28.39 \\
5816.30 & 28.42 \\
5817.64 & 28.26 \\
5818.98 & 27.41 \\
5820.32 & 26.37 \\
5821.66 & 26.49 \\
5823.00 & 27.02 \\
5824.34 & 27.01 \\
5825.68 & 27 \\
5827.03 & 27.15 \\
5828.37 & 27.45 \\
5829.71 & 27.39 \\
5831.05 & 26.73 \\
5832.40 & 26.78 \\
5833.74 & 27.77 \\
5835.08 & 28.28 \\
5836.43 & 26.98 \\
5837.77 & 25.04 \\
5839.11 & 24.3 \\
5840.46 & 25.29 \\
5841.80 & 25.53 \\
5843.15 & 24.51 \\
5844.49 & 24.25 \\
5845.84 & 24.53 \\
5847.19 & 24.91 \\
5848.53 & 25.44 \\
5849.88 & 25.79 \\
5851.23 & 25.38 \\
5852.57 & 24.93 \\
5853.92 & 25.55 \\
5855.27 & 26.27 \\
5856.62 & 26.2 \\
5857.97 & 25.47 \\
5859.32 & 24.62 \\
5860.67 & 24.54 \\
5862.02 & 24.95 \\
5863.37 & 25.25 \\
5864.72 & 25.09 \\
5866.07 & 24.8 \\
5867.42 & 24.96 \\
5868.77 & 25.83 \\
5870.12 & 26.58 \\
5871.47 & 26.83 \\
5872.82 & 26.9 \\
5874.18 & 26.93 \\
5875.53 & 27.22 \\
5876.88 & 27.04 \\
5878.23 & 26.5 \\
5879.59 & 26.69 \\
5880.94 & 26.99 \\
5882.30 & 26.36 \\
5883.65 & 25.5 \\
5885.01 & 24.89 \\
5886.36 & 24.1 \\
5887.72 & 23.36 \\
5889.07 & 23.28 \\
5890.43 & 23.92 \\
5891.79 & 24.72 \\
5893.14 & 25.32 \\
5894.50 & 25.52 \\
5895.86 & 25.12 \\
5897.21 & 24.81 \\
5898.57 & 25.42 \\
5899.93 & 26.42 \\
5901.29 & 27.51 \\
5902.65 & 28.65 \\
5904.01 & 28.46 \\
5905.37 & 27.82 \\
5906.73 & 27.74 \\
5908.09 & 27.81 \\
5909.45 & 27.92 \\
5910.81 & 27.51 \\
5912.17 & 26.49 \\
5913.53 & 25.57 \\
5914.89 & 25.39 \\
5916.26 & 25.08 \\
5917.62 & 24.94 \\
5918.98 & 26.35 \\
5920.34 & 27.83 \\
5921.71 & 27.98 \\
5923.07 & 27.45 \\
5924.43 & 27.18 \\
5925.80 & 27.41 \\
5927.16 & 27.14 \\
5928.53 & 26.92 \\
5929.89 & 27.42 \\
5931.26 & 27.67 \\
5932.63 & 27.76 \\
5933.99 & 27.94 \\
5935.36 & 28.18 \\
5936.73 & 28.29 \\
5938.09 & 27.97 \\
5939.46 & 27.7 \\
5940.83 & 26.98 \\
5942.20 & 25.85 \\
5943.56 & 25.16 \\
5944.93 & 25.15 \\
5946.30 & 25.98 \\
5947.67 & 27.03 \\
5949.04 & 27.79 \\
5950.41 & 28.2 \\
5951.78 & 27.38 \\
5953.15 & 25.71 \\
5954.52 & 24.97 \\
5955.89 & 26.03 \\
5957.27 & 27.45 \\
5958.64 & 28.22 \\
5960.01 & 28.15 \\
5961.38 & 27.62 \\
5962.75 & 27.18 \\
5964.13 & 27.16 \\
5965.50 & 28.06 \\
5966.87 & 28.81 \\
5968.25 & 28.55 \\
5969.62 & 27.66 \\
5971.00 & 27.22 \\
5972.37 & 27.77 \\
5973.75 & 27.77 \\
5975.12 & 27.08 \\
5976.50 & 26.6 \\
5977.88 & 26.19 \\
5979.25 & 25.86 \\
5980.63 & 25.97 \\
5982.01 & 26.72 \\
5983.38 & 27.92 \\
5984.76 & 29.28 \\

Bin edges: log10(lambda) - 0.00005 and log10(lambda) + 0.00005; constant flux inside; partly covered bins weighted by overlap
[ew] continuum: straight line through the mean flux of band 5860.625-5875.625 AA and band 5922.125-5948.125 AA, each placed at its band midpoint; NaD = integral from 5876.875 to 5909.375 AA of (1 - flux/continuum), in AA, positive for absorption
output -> 0.4 AA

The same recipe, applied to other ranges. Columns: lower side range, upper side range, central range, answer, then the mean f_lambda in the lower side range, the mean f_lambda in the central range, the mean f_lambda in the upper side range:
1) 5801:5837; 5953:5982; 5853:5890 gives 2.4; 27.6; 25.6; 27.2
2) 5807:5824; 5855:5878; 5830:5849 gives 0.7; 27.6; 25.8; 25.9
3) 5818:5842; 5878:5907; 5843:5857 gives 0.6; 26.7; 25.3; 25.8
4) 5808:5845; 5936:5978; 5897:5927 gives 0.2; 26.9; 26.9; 27.2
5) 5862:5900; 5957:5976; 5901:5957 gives -0.5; 25.6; 27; 27.8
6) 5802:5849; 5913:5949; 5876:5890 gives 0.7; 26.9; 25.5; 26.9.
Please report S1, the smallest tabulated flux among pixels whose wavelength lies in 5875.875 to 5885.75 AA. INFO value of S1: 24.89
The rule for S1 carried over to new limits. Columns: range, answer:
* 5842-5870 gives 24.25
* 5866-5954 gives 23.28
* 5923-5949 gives 25.15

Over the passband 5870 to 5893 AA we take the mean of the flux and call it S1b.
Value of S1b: 25.7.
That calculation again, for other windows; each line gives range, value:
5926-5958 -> 27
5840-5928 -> 26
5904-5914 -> 27.4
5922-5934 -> 27.4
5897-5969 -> 27.1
